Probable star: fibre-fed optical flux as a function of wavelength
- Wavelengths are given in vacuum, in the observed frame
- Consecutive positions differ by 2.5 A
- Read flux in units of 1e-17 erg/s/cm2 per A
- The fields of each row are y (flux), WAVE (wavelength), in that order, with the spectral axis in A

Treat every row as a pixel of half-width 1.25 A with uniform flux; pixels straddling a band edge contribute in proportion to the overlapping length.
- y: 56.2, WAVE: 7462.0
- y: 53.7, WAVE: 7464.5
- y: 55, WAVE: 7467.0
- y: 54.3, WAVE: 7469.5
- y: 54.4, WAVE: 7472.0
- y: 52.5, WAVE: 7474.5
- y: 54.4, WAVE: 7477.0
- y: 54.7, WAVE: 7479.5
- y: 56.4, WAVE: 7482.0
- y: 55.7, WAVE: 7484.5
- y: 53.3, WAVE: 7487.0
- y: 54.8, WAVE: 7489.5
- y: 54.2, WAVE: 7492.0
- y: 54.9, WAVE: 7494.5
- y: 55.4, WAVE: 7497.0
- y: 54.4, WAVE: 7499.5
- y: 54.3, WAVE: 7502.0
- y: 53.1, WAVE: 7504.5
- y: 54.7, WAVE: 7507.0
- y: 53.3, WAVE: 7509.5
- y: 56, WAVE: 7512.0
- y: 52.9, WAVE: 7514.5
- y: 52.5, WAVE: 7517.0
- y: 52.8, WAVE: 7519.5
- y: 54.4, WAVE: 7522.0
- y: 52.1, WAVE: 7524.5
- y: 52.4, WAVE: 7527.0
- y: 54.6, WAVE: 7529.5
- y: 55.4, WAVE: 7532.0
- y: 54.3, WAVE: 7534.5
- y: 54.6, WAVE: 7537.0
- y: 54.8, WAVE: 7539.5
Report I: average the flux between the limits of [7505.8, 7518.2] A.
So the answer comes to 53.9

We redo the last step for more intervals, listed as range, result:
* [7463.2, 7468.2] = 54.4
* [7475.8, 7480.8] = 54.6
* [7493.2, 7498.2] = 55.1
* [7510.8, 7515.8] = 54.4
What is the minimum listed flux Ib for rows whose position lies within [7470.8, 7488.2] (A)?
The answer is 52.5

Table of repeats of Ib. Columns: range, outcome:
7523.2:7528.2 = 52.1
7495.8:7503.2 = 54.3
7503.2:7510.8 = 53.1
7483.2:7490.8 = 53.3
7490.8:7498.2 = 54.2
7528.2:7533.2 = 54.6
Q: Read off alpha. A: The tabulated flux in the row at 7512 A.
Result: 56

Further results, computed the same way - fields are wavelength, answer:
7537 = 54.6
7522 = 54.4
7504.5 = 53.1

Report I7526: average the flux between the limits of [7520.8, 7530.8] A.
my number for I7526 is 53.4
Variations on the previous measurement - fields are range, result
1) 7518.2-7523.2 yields 53.6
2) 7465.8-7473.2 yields 54.6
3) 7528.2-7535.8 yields 54.7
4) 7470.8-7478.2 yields 53.8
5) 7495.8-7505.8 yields 54.3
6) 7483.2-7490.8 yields 54.6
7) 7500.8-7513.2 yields 54.3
